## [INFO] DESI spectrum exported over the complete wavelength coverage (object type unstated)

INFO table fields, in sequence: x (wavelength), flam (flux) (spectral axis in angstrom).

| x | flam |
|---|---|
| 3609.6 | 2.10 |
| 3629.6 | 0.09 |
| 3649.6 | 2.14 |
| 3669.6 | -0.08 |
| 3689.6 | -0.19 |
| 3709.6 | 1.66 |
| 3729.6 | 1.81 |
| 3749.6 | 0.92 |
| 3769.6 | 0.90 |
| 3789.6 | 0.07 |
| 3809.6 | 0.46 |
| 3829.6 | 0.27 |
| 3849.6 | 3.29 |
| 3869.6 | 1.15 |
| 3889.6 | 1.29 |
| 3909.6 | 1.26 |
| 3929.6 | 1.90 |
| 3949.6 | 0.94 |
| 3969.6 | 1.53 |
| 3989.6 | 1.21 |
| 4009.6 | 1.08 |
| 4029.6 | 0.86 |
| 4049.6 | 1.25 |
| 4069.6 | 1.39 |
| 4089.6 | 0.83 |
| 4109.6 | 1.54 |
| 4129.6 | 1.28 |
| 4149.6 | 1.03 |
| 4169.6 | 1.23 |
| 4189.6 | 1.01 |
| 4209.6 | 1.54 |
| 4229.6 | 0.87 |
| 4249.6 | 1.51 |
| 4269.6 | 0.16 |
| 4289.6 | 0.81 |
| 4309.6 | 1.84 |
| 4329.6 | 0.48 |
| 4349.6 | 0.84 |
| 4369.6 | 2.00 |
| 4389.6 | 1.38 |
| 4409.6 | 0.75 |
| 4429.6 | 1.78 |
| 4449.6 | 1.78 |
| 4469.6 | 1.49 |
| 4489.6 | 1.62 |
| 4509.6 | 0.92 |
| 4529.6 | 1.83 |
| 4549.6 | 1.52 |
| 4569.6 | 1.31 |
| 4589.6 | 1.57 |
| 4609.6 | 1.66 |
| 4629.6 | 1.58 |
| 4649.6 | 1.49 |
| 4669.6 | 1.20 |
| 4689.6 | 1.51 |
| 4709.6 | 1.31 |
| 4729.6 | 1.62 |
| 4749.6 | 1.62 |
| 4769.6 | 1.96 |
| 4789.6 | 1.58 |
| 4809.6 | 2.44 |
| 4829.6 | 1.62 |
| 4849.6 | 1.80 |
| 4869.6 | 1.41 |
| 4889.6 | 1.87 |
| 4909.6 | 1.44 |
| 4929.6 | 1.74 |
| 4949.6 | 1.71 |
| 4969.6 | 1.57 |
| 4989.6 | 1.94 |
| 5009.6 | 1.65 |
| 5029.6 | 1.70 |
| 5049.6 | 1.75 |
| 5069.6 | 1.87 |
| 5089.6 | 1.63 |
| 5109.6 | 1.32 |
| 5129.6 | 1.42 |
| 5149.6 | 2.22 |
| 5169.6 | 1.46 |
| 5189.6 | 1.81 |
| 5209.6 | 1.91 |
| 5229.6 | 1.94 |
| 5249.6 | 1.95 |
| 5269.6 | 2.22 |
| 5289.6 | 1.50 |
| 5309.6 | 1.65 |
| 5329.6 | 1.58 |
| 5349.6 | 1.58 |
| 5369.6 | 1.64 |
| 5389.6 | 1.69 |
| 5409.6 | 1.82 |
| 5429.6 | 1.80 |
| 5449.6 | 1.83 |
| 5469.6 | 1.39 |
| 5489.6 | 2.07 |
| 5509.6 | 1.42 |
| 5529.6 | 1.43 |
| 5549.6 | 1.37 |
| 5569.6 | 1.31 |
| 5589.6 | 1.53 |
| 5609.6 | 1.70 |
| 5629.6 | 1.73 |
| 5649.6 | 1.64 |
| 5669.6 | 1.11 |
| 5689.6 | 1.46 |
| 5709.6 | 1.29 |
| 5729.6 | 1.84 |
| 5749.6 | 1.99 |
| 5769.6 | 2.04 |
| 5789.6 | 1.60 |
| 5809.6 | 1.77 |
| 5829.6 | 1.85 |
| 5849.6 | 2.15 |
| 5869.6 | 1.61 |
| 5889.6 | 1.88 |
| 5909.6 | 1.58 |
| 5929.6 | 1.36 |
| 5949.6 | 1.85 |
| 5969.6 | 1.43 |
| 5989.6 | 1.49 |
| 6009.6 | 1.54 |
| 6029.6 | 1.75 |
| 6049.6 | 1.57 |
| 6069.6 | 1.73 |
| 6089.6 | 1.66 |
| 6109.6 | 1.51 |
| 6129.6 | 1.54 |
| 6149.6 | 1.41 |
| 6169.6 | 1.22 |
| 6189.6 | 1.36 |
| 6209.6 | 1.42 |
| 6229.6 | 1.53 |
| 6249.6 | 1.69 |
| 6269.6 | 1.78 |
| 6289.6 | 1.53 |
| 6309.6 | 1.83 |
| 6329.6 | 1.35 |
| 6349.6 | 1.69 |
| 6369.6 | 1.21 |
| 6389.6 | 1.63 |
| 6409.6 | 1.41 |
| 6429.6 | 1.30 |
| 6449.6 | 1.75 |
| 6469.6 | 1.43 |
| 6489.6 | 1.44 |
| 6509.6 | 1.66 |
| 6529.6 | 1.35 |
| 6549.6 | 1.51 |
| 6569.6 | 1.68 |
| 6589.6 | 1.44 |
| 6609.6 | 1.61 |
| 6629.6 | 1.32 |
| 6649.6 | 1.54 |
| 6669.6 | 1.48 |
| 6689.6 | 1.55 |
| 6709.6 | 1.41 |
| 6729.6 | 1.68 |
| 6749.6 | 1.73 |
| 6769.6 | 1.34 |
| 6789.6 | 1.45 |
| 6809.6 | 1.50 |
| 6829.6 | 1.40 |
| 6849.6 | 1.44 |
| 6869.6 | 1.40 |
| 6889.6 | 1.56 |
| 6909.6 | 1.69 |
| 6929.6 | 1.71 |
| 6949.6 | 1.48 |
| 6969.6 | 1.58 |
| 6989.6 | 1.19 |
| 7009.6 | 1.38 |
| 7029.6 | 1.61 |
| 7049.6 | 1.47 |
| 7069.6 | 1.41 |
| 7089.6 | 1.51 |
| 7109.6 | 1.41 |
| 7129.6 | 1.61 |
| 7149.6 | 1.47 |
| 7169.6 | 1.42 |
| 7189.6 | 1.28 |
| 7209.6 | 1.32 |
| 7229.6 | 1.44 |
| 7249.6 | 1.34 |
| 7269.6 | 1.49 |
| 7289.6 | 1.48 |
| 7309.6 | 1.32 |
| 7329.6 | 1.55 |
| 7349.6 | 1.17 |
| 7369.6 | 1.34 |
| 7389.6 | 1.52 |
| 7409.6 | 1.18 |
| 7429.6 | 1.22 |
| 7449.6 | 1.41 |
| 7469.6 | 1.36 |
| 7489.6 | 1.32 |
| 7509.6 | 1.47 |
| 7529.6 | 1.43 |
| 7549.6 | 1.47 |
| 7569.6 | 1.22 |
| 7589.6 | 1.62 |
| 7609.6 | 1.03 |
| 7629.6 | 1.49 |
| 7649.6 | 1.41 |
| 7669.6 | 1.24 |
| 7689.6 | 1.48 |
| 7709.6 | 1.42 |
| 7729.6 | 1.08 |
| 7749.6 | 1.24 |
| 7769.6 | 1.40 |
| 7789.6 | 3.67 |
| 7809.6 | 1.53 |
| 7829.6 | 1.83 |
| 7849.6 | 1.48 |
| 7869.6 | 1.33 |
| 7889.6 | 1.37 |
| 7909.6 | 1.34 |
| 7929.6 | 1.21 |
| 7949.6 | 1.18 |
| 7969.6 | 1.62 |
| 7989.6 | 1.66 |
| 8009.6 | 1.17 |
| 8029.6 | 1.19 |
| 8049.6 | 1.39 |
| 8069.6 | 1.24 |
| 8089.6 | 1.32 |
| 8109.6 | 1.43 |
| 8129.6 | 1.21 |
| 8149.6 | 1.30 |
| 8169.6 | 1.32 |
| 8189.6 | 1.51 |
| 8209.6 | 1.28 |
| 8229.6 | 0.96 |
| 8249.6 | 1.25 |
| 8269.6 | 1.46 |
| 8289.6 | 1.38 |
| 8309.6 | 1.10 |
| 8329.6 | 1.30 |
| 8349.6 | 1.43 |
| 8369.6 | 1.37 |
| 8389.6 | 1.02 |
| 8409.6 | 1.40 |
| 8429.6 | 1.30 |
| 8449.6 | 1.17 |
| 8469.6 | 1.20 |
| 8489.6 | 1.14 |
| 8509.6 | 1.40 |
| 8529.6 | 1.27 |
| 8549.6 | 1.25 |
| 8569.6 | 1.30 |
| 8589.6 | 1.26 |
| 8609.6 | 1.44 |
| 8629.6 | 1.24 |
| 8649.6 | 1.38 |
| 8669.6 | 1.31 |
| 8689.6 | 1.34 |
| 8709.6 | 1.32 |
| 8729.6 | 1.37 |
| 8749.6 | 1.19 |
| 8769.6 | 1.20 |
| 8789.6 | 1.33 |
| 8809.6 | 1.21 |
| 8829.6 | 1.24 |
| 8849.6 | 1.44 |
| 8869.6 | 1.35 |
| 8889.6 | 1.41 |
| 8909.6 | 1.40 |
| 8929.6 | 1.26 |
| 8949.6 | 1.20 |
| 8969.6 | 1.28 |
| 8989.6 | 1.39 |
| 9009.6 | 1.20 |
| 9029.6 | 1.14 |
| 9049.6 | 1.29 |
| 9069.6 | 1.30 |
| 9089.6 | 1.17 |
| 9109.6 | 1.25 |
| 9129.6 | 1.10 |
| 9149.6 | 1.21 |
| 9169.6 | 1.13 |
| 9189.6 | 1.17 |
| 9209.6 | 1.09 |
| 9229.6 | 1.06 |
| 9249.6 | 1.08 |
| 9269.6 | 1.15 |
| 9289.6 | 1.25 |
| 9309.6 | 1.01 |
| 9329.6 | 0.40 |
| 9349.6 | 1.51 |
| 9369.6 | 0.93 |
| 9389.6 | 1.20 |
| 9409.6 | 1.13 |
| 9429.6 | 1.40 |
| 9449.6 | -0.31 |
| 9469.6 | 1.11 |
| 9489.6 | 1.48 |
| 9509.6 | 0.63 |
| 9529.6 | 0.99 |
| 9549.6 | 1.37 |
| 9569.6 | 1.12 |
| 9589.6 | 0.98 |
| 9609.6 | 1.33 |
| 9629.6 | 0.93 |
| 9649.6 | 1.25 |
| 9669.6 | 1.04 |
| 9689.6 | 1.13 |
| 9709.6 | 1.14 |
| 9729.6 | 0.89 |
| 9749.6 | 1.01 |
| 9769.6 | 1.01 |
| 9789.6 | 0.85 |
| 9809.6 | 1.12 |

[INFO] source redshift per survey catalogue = 0.188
